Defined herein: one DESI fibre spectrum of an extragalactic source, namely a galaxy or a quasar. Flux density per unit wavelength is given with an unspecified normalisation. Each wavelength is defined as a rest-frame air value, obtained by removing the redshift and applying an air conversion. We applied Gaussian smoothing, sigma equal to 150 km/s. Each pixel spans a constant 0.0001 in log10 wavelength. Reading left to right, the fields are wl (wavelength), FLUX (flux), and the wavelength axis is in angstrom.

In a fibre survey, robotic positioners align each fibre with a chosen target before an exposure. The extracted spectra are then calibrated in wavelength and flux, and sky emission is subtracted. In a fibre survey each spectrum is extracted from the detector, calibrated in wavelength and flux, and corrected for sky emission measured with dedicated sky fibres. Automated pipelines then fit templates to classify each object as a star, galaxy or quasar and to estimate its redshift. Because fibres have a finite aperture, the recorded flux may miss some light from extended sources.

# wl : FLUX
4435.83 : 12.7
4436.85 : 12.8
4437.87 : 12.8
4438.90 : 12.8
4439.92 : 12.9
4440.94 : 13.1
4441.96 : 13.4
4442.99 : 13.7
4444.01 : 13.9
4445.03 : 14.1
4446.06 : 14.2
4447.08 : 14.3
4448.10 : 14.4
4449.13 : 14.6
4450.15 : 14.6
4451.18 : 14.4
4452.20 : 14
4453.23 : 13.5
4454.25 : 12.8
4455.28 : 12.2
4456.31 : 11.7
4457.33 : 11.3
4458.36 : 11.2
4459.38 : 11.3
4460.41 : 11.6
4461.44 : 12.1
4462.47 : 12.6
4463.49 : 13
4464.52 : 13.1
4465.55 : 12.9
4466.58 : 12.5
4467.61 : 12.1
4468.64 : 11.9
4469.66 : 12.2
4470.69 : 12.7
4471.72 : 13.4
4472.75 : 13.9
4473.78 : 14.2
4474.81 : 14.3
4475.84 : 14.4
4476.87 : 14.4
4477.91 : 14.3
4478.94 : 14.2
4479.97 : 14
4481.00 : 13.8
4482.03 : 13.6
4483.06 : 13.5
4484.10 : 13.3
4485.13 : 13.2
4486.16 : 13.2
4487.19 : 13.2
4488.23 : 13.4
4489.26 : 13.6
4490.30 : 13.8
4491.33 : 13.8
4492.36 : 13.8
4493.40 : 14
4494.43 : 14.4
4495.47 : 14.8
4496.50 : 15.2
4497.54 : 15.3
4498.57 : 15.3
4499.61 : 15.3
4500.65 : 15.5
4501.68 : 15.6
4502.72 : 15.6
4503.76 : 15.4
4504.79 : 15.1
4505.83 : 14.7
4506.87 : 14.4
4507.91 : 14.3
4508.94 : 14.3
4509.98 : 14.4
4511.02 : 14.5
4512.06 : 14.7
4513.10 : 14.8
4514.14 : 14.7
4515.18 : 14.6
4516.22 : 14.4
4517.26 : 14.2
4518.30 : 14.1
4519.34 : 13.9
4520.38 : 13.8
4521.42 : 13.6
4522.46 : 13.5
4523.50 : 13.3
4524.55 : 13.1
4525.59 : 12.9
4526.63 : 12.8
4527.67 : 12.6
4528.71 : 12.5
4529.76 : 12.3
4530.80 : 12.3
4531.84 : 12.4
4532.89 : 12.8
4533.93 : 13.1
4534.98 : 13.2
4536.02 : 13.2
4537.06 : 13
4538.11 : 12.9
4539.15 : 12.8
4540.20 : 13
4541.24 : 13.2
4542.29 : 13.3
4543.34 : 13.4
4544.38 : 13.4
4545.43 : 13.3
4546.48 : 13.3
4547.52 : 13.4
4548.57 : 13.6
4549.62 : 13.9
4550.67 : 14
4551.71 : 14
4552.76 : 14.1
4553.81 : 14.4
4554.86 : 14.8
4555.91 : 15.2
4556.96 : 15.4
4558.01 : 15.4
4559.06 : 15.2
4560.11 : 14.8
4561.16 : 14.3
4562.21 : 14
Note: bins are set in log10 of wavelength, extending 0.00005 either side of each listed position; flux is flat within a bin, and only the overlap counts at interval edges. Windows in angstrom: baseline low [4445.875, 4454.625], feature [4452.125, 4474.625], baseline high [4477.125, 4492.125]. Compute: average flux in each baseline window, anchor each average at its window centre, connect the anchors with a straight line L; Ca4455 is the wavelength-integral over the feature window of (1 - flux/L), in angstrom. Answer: 2.23 angstrom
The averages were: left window 14.1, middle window 12.6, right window 13.7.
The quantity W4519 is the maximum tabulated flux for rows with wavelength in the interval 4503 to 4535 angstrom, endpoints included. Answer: 15.4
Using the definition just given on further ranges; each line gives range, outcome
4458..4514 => 15.6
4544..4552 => 14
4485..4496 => 14.8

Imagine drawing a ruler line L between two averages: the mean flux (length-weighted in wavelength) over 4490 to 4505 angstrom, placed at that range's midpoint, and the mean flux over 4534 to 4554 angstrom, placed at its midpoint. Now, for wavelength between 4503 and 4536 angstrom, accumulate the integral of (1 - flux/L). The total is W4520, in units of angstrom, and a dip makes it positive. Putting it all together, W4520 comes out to 1.0 angstrom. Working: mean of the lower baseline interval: 14.9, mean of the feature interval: 13.8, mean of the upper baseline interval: 13.4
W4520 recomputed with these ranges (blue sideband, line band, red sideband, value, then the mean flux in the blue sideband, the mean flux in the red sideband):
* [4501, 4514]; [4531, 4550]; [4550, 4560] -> 2.0 angstrom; 14.8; 14.7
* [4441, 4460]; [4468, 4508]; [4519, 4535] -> -3.0 angstrom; 13.3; 13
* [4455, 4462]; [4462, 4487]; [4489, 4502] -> -0.9 angstrom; 11.6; 14.7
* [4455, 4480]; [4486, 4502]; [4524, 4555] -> -1.7 angstrom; 12.8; 13.2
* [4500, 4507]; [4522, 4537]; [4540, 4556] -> 1.6 angstrom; 15.2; 13.7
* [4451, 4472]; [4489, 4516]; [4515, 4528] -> -3.0 angstrom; 12.5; 13.6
